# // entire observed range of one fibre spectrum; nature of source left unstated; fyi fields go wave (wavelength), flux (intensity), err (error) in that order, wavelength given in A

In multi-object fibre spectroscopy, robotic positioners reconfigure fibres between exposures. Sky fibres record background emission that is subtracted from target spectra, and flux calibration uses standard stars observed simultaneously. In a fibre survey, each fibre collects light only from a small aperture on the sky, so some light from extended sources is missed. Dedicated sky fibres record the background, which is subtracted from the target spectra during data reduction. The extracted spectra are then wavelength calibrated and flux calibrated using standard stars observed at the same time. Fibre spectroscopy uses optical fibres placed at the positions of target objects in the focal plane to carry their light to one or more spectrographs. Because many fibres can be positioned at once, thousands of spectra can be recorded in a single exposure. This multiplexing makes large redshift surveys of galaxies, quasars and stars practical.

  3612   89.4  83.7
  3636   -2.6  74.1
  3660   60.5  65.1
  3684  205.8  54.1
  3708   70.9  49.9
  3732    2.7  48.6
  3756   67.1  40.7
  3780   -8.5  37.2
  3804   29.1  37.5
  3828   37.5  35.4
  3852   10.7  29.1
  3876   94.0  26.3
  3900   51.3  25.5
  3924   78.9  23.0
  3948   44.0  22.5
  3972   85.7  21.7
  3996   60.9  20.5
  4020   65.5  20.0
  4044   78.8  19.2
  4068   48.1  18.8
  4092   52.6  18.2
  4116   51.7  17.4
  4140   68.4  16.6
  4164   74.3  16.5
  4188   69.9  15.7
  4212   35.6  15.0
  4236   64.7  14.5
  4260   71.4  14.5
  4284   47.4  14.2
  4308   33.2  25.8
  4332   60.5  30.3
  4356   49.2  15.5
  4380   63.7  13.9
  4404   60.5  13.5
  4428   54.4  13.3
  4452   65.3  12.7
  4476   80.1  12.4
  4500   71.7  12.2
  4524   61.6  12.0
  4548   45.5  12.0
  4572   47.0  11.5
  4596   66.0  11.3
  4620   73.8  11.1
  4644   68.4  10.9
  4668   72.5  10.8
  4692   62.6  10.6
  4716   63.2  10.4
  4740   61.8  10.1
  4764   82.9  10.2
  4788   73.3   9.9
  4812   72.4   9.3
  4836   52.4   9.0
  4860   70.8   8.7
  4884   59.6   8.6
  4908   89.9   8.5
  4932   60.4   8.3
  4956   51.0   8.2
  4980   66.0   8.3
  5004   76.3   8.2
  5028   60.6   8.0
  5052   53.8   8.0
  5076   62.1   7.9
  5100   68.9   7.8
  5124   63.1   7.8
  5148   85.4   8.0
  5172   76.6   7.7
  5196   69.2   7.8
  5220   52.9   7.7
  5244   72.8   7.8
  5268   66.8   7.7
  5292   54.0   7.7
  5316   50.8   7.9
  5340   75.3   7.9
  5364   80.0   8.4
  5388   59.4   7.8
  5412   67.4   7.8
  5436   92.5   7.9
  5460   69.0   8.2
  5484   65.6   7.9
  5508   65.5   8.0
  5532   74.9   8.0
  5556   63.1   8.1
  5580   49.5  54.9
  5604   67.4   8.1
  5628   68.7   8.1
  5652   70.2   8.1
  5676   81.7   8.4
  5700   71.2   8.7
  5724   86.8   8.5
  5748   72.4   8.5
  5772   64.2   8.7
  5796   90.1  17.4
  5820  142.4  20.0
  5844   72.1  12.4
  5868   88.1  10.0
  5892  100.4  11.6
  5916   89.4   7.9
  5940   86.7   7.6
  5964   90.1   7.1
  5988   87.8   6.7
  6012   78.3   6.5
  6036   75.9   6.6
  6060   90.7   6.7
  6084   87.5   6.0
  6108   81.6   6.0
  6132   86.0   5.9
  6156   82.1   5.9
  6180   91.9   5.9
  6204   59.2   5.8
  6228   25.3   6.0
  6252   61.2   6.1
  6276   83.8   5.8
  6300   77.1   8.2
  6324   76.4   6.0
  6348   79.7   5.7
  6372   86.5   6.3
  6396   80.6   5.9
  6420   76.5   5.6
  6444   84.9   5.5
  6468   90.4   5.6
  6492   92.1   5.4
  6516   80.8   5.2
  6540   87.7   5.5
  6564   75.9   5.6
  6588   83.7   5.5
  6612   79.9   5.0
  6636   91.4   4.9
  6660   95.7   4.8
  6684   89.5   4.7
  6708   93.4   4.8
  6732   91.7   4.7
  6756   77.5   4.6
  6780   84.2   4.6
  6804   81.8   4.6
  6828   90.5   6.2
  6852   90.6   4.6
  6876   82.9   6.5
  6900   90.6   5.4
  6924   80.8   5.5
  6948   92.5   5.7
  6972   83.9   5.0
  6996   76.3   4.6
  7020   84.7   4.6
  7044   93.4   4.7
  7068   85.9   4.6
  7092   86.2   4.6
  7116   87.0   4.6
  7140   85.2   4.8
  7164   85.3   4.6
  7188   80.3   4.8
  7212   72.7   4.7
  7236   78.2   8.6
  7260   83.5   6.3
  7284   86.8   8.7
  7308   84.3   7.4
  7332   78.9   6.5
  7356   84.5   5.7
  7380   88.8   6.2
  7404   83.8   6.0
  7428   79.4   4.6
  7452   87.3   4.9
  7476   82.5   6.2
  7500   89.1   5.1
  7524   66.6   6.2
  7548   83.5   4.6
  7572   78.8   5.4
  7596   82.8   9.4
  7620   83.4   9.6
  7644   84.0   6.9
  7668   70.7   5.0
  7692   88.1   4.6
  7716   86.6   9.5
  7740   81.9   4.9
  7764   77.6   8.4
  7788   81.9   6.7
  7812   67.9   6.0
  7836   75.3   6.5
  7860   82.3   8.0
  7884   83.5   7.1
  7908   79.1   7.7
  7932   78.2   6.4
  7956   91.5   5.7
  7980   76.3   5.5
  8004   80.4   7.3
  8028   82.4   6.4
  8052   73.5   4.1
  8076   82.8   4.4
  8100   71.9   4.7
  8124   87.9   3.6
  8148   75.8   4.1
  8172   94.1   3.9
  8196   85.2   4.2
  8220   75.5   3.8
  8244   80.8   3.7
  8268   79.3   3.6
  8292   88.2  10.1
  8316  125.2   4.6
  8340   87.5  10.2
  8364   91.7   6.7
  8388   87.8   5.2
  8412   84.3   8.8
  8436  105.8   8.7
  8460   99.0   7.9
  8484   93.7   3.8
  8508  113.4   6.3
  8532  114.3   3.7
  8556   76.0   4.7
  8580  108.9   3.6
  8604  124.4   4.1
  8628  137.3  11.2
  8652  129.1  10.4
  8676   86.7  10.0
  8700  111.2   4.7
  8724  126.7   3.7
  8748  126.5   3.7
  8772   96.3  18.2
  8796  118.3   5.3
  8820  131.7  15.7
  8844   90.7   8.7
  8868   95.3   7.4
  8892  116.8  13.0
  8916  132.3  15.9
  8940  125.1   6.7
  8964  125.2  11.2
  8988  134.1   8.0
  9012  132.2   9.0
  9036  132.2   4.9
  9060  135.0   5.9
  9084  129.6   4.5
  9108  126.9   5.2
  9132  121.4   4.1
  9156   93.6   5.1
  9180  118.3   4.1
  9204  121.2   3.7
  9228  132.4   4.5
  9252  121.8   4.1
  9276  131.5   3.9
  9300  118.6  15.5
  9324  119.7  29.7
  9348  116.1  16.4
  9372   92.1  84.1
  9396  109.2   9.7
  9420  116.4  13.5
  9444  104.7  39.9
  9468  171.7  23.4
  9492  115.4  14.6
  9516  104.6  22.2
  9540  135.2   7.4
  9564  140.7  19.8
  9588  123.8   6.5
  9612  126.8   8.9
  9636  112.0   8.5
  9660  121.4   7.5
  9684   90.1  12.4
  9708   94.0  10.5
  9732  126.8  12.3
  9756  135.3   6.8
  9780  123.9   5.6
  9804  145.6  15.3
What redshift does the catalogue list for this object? 1.232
